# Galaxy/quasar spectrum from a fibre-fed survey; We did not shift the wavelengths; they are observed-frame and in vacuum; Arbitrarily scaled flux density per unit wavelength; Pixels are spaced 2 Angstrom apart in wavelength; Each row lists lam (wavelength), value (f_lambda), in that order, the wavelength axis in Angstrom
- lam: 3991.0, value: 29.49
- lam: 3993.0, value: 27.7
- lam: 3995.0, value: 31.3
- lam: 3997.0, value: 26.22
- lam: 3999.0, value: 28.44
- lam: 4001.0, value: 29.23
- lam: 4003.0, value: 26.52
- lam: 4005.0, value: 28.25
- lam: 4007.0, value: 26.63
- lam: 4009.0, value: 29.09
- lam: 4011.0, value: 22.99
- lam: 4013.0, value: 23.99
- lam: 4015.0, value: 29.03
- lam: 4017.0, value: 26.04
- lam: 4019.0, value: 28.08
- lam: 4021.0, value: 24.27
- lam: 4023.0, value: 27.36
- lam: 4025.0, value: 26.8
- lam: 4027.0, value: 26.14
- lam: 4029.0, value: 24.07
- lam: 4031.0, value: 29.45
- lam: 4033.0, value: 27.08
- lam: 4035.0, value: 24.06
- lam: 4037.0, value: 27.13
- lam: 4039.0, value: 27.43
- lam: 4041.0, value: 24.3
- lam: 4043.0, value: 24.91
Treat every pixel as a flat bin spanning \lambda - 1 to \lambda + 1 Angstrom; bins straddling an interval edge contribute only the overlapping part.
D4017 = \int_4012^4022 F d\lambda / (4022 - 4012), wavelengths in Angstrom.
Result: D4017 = 26.3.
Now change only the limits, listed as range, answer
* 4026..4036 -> 26.2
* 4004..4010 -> 28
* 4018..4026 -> 26.6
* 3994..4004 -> 28.3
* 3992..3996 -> 29.5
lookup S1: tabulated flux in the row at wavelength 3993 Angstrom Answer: 27.7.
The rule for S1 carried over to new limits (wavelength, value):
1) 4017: 26.04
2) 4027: 26.14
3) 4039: 27.43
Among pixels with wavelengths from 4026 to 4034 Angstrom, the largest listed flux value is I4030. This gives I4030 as 29.45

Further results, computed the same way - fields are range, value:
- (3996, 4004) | 29.23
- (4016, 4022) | 28.08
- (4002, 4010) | 29.09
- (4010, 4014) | 23.99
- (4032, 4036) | 27.08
